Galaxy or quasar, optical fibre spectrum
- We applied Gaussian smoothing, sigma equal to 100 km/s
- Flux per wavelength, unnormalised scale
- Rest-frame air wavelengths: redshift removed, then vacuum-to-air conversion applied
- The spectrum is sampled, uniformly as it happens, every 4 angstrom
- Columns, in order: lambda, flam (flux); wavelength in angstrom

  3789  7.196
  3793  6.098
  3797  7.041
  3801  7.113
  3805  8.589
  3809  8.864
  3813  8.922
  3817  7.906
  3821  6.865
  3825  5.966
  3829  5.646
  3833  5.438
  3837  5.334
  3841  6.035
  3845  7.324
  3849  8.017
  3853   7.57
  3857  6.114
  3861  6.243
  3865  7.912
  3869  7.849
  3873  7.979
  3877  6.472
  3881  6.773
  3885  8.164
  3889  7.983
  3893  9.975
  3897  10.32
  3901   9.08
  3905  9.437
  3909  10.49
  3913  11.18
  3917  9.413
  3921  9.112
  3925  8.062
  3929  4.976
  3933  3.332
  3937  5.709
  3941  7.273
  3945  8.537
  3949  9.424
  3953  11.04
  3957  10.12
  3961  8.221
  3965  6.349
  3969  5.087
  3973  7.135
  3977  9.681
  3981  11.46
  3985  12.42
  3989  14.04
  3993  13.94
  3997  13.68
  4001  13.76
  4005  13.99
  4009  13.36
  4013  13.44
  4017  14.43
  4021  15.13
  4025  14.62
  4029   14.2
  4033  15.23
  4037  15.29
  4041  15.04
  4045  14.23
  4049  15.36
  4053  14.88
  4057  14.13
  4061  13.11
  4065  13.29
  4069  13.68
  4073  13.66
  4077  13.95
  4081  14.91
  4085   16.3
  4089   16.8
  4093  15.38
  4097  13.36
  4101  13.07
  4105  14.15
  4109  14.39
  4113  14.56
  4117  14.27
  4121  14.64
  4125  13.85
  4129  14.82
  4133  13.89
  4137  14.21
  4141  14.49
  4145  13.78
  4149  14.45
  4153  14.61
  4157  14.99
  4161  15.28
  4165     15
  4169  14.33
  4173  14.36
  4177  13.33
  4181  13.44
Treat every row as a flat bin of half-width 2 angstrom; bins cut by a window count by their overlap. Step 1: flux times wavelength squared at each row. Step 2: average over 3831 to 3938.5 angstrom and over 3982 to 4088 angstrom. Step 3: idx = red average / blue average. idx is 2.0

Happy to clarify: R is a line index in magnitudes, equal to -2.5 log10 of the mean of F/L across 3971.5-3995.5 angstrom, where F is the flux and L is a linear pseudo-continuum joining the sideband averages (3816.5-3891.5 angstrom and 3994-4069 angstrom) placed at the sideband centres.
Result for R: 0.07 mag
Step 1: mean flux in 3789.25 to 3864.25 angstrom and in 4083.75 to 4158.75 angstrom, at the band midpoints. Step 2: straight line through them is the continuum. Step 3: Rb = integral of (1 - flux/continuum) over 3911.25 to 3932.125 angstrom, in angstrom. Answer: 2.5 angstrom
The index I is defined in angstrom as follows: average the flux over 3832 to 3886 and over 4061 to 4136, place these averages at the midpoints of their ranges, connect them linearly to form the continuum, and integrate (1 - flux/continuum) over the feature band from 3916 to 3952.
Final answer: 7.39 angstrom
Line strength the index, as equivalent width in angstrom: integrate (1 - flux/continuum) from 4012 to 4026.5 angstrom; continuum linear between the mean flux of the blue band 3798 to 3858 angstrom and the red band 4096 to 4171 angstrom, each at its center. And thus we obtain -3.6 angstrom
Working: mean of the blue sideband 7.06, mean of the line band 14.5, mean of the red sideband 14.3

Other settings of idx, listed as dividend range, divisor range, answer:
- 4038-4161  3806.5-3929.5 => 2.07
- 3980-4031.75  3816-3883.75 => 2.20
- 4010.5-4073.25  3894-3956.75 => 1.78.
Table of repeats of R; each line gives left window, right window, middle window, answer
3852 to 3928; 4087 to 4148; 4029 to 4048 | -0.21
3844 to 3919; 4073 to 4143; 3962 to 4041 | -0.07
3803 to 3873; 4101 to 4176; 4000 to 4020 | -0.22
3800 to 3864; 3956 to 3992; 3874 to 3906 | -0.06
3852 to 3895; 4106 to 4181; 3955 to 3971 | 0.30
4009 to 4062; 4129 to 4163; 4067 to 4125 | 0.00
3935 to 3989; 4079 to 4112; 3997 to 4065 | -0.21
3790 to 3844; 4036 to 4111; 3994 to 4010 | -0.11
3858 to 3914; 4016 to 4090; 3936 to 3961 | 0.23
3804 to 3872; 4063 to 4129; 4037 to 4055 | -0.15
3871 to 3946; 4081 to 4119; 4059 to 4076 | 0.01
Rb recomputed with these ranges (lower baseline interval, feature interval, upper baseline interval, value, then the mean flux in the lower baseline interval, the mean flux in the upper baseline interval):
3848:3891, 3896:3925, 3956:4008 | -3.8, 7.36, 10.8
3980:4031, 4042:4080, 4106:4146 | -0.2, 13.8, 14.3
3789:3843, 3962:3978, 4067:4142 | 5.8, 6.92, 14.4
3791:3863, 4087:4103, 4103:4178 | -1.6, 6.95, 14.4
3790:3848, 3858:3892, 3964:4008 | 3.8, 6.96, 11.2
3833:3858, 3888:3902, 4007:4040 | -1.0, 6.65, 14.5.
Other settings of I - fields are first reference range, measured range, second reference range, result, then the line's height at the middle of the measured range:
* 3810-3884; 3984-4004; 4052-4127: -3.89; 11.4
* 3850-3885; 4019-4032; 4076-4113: -2.37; 12.4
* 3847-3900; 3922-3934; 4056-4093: 4.57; 9.63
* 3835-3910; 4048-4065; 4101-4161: -2.36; 12.5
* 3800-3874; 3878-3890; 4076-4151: 1.25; 8.38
